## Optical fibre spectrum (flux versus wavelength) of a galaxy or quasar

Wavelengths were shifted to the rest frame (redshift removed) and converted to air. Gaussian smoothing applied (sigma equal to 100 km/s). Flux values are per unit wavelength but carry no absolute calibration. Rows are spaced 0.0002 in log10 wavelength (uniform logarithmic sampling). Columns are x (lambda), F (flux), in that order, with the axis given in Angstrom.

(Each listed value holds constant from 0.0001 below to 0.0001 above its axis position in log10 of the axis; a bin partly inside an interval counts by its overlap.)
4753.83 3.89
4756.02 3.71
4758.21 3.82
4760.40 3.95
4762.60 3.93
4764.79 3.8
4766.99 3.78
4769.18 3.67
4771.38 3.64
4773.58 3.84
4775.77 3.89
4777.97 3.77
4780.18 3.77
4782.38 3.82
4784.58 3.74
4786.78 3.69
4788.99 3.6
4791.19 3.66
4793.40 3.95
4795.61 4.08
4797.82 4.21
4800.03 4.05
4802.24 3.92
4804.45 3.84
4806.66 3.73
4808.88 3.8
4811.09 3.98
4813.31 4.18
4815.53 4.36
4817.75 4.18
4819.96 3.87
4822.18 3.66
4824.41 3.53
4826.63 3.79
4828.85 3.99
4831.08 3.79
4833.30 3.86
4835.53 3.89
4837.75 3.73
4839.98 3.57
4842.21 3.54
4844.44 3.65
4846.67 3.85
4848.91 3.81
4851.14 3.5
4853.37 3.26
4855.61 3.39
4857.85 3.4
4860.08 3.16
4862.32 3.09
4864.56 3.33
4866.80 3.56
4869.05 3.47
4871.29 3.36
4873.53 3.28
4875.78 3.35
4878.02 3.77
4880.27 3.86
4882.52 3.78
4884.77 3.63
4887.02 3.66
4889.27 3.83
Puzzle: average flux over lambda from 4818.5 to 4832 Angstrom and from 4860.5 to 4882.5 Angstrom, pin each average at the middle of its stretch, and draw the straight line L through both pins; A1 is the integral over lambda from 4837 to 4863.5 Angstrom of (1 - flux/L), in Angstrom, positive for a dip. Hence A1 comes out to 0.9 Angstrom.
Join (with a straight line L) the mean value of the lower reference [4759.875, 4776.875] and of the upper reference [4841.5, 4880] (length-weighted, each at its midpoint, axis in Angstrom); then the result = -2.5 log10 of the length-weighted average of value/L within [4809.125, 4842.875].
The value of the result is -0.08 mag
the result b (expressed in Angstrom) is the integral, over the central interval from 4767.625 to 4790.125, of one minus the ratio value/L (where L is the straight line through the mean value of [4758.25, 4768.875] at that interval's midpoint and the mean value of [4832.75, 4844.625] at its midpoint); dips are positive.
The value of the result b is 0.4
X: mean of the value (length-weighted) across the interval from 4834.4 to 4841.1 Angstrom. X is 3.73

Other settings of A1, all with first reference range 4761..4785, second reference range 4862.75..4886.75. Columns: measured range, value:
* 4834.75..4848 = -0.3 Angstrom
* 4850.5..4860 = 0.6 Angstrom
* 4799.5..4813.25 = -0.7 Angstrom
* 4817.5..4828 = -0.3 Angstrom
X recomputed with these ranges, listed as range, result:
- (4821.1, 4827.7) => 3.66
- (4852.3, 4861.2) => 3.3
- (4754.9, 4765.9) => 3.84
